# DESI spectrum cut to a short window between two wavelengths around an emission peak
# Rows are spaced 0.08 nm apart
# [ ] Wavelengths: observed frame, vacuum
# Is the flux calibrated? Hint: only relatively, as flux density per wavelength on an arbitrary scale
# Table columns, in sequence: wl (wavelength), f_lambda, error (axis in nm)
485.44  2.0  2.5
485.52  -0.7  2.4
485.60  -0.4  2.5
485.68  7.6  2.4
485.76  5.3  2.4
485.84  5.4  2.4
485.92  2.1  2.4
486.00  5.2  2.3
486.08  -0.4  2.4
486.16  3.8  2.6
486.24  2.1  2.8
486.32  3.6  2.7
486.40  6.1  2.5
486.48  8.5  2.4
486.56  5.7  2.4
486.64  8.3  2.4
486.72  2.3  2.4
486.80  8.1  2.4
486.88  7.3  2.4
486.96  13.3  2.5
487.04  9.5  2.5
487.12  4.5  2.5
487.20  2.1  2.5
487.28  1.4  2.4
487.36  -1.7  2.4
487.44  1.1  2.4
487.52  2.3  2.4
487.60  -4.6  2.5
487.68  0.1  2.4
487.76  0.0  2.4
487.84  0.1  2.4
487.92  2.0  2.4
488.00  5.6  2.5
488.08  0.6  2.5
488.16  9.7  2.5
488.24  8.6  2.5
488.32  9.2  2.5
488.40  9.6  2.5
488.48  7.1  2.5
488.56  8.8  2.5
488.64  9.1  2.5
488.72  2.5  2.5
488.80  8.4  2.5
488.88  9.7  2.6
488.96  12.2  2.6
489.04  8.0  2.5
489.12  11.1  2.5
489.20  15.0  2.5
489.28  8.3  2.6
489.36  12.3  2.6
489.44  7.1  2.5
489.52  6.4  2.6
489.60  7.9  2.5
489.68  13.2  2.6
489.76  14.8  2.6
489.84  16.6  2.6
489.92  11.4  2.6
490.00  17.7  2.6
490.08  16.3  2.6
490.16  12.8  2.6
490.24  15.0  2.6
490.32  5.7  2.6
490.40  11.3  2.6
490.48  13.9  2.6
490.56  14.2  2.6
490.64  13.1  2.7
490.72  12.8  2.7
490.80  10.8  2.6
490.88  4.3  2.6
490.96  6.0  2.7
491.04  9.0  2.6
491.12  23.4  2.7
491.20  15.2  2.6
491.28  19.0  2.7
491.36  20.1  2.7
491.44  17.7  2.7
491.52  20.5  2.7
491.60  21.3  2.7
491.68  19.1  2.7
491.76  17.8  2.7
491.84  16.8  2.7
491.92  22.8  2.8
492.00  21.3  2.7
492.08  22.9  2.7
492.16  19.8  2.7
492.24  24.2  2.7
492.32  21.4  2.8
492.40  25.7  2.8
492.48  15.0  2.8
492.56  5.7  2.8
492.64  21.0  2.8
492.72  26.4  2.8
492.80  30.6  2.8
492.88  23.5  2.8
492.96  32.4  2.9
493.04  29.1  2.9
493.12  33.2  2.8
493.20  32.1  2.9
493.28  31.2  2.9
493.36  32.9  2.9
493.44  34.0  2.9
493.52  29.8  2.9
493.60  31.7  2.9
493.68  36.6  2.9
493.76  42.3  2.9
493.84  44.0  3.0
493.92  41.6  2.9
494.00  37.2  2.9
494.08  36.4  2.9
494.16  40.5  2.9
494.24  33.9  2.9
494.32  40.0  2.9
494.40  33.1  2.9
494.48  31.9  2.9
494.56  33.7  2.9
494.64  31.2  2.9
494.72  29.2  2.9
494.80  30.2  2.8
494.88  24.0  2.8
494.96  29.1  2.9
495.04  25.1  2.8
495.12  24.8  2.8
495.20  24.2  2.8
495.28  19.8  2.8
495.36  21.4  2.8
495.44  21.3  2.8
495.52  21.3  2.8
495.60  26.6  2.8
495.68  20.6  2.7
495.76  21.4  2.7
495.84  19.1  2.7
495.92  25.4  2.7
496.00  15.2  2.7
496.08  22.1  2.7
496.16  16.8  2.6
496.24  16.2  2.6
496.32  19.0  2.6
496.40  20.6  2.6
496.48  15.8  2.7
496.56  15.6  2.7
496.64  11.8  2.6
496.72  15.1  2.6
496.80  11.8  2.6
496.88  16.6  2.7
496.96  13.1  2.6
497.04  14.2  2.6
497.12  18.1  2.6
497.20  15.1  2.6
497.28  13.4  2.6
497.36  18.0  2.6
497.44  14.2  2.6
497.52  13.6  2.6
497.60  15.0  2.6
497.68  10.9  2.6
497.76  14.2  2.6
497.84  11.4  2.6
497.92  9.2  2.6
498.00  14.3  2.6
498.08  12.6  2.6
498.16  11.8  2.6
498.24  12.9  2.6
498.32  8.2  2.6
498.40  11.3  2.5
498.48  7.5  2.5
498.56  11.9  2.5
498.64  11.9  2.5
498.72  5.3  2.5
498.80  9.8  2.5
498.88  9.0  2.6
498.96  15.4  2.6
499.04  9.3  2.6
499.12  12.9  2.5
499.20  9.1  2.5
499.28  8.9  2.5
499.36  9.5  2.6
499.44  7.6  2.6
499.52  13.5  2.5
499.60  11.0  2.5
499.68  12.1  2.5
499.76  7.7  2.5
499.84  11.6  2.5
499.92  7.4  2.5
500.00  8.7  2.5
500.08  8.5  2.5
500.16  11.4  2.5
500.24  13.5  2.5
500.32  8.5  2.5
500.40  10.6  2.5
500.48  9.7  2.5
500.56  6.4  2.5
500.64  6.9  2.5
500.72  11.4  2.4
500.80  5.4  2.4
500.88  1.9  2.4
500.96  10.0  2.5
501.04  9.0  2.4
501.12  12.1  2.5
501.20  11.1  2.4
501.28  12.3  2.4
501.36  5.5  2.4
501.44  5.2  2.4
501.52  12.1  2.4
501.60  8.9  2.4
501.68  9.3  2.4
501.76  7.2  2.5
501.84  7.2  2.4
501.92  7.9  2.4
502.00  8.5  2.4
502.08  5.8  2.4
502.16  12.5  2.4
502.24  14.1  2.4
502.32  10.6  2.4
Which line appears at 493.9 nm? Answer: Lyman alpha 1216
